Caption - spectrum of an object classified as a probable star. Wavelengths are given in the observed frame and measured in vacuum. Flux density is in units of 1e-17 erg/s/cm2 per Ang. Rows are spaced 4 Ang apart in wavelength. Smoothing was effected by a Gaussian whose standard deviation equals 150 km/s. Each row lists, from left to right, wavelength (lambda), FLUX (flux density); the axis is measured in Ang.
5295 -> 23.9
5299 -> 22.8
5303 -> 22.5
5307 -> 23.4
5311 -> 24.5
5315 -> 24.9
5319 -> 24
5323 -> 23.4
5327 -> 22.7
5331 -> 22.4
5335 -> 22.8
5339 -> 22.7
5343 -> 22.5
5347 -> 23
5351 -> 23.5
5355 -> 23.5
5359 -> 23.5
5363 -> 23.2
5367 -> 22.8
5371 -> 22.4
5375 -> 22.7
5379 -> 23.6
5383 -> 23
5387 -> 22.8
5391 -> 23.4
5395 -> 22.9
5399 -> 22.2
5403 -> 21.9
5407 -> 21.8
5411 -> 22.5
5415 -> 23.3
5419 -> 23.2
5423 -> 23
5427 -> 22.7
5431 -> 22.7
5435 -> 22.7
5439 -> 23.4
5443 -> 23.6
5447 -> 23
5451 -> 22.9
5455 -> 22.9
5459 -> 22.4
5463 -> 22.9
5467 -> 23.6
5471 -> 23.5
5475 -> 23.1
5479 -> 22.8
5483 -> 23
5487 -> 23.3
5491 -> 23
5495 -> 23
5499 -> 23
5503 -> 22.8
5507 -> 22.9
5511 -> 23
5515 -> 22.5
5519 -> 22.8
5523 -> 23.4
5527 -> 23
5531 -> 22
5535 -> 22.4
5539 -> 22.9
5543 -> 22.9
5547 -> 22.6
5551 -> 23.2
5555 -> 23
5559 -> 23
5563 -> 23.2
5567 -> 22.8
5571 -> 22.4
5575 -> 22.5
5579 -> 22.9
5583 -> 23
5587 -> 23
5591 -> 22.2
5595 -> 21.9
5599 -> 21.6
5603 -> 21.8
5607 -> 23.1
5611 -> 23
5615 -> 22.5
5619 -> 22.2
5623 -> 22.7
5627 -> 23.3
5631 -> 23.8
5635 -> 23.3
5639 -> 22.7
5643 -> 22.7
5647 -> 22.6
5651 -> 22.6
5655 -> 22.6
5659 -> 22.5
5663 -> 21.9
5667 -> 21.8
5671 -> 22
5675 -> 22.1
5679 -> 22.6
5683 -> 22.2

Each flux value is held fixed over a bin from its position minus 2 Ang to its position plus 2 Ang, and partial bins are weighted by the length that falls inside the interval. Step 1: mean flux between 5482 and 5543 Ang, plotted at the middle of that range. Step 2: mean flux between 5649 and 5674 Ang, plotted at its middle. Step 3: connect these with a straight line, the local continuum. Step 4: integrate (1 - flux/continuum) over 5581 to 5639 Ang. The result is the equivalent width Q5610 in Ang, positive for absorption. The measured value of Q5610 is -0.6 Ang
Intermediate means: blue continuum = 22.9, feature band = 22.7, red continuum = 22.2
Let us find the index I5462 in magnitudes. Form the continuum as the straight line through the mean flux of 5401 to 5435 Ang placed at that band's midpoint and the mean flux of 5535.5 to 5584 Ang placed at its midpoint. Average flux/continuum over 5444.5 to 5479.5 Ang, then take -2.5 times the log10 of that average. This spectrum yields -0.015 mag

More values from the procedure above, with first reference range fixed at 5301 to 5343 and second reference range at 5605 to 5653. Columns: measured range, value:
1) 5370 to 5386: 0.01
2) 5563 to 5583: 0.01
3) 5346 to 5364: -0.01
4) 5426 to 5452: 0.01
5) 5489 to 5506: 0.00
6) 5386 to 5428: 0.02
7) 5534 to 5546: 0.01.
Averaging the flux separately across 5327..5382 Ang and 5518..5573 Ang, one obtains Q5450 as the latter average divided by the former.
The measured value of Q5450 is 0.99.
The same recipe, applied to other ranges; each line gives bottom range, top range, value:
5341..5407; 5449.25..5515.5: 1.00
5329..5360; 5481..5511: 1.00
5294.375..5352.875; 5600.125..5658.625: 0.98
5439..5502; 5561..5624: 0.98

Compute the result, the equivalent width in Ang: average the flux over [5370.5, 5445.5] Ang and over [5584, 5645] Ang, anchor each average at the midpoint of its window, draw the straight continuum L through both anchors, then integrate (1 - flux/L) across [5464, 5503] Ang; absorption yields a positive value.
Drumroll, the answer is -0.6 Ang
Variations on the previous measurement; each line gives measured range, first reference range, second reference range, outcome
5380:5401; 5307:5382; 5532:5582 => 0.2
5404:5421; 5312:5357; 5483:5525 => 0.3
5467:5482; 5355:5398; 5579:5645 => -0.2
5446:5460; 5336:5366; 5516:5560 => 0.1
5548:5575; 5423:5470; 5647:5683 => -0.3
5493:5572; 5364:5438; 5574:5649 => -0.5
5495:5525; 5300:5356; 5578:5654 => 0.0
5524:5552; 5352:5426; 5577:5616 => -0.1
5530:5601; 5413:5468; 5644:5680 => -0.1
